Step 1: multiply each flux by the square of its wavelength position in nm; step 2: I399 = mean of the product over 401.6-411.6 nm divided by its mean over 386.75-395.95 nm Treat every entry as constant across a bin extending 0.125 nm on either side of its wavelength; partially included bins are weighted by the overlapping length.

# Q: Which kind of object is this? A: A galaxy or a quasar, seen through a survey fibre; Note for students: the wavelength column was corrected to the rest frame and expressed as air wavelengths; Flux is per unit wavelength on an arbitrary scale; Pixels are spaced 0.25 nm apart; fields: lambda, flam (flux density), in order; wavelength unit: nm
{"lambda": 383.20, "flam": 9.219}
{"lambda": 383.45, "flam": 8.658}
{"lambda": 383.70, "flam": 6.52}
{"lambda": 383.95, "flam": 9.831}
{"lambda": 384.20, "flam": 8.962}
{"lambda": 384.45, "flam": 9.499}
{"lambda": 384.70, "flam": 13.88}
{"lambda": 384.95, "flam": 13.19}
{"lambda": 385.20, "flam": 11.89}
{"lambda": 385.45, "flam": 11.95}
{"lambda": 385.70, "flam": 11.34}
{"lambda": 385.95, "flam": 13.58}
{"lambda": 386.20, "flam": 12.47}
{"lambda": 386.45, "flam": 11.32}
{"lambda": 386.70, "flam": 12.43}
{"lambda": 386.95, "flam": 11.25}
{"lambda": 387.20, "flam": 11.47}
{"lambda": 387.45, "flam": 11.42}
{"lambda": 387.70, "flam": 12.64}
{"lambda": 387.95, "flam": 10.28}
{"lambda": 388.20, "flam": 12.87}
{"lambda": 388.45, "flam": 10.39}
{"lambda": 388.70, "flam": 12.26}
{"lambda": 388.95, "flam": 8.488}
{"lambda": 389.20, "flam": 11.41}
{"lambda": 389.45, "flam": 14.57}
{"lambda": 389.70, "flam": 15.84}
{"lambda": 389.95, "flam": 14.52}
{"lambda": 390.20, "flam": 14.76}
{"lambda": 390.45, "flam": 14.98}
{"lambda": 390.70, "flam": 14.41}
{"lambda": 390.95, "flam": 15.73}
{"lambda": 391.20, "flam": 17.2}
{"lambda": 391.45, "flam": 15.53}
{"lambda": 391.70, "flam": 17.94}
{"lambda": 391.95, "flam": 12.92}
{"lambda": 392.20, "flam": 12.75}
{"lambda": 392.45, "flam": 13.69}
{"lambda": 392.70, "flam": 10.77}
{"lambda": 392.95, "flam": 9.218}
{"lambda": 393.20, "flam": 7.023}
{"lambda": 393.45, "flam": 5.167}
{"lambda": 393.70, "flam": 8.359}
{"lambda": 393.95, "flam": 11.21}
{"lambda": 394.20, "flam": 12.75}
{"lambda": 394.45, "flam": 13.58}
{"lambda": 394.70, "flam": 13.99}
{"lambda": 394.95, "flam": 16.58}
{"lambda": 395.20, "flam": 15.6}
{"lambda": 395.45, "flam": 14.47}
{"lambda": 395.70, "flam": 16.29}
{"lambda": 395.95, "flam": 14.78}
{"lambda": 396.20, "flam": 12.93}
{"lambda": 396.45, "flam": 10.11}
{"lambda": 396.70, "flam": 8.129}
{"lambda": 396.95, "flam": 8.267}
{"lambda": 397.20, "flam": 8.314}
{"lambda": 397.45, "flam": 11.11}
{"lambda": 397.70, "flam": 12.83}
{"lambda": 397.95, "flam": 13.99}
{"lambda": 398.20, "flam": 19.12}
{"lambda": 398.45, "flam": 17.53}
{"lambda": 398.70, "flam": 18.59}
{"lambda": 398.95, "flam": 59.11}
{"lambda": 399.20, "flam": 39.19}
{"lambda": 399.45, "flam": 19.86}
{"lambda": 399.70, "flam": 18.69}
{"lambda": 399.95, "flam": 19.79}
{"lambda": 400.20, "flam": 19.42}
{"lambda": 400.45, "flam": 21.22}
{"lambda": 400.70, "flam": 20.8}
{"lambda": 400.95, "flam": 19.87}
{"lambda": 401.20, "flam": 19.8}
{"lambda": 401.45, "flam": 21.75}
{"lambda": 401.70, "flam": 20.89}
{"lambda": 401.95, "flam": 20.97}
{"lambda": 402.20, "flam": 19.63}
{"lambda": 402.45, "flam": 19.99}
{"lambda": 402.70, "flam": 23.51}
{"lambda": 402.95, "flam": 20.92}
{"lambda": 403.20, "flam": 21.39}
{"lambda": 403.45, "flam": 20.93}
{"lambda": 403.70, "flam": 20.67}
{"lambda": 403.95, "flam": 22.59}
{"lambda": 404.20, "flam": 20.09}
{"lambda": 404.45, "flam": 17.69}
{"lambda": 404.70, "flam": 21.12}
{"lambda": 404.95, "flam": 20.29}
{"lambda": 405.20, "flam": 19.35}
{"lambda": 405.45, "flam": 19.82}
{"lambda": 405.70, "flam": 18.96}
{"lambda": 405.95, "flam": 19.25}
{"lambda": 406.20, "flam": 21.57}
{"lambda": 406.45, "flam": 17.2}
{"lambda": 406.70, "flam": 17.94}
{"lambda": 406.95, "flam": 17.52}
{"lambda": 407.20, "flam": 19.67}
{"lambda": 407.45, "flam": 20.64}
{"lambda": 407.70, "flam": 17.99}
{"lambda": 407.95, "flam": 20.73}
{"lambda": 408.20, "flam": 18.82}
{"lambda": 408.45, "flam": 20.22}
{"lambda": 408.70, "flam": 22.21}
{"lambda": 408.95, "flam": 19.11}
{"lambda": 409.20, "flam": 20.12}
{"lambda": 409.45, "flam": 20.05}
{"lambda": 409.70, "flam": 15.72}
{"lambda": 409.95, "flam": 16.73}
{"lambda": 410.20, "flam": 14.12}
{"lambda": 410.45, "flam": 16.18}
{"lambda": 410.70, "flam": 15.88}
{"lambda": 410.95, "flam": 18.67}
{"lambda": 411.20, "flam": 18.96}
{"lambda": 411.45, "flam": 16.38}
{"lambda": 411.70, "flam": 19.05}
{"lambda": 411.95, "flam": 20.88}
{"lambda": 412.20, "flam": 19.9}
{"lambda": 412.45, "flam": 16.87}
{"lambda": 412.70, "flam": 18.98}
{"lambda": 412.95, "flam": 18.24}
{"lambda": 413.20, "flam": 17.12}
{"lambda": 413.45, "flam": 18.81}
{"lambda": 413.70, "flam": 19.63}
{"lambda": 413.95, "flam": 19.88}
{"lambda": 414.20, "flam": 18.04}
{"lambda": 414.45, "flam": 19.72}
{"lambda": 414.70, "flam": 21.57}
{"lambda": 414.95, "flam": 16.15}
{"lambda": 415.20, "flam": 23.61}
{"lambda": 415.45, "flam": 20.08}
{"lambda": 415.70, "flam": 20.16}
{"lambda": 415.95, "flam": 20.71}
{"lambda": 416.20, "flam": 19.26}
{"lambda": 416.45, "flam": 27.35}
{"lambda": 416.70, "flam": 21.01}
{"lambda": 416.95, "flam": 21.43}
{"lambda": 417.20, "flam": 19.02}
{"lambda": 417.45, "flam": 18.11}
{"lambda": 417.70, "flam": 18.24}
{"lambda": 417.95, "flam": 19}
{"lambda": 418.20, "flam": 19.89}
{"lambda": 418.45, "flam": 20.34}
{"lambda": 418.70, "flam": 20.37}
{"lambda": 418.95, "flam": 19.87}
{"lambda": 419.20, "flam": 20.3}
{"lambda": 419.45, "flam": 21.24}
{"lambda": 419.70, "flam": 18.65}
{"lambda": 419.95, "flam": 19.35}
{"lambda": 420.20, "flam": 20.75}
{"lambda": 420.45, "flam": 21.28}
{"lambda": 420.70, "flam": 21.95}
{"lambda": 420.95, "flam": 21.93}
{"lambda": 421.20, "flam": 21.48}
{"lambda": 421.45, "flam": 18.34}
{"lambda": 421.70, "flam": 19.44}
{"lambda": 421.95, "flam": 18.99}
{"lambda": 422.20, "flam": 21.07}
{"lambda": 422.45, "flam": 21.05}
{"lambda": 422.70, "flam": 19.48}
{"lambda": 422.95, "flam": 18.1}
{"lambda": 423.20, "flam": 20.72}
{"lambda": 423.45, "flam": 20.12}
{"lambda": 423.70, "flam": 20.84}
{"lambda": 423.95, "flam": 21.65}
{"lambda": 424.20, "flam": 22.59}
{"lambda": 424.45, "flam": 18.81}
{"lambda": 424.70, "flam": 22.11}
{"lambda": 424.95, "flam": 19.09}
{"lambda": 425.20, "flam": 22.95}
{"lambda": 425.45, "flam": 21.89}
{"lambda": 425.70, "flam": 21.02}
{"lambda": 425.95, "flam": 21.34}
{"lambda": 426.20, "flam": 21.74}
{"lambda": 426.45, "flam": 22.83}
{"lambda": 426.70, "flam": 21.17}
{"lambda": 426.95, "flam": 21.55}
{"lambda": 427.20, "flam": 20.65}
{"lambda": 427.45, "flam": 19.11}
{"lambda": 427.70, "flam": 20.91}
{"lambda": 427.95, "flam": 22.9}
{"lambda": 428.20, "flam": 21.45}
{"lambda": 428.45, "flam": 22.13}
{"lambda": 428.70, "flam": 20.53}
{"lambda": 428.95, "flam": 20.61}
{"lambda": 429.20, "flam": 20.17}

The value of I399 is 1.62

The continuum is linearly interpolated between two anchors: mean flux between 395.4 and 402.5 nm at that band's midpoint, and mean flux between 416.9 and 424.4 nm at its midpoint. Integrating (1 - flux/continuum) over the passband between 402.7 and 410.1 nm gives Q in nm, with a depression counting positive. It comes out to -0.13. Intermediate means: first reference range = 18.9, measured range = 19.7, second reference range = 20.2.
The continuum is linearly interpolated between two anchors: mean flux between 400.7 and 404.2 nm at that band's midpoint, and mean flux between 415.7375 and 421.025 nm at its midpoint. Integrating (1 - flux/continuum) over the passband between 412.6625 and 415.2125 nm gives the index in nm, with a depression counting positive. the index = 0.19 nm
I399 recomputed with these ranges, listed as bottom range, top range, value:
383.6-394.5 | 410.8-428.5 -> 1.95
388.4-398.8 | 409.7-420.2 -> 1.64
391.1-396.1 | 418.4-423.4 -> 1.78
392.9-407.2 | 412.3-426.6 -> 1.23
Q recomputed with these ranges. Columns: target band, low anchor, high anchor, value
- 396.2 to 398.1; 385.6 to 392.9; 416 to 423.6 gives 0.54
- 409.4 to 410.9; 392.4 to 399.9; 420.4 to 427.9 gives 0.14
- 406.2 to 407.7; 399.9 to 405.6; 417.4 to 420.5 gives 0.12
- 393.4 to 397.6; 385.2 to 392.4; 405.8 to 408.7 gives 0.92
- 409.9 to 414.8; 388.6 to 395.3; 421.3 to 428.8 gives -0.12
